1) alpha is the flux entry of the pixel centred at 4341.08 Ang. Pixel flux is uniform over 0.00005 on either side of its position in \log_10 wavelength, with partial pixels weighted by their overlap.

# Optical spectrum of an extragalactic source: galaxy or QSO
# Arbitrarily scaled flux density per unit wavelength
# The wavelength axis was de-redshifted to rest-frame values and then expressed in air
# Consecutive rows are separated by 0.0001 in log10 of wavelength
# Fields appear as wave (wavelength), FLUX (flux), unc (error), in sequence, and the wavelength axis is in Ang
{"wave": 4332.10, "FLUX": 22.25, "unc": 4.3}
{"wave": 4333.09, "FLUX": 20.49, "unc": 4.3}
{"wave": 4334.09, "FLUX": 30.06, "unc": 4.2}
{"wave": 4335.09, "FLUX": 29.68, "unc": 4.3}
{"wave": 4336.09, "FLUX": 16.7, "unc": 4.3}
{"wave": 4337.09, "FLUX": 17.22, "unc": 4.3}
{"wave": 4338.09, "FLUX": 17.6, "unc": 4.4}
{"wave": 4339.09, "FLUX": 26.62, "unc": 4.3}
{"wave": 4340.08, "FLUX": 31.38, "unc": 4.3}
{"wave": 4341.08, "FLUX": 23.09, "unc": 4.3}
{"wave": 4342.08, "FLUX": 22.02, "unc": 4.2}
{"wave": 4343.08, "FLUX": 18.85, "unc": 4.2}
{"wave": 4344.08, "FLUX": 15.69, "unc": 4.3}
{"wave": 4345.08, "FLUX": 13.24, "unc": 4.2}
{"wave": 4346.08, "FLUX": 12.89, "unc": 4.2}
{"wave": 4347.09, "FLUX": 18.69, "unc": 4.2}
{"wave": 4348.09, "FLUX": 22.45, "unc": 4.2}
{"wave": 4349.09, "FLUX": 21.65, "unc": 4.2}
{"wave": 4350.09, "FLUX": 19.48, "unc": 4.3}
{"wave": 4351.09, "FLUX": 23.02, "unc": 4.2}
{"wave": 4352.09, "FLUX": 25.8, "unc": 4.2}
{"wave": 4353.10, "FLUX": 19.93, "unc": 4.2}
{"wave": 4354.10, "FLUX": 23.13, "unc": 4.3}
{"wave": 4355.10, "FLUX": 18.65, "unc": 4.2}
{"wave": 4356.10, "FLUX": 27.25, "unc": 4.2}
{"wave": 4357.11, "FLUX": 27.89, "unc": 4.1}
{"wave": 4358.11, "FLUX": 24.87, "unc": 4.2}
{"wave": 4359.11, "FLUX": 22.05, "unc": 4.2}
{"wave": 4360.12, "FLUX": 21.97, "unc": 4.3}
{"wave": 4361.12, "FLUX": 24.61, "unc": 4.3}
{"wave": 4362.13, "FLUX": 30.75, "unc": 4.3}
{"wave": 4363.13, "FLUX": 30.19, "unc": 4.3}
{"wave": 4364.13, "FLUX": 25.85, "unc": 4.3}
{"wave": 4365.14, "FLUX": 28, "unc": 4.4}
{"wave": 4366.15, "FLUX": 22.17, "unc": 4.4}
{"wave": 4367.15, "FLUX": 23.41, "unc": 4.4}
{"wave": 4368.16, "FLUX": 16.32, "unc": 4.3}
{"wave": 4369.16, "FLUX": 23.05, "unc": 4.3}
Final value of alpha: 23.09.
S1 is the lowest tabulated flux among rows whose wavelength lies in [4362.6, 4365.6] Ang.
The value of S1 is 25.85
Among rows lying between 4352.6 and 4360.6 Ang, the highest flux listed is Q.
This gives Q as 27.89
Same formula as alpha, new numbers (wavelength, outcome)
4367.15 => 23.41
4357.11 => 27.89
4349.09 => 21.65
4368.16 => 16.32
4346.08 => 12.89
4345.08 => 13.24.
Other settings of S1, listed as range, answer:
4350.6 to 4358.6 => 18.65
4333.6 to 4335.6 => 29.68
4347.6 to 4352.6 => 19.48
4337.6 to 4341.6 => 17.6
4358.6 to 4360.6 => 21.97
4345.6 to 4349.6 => 12.89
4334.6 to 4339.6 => 16.7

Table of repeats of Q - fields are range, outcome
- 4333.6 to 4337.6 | 30.06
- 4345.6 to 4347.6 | 18.69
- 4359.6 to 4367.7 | 30.75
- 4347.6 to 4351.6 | 23.02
